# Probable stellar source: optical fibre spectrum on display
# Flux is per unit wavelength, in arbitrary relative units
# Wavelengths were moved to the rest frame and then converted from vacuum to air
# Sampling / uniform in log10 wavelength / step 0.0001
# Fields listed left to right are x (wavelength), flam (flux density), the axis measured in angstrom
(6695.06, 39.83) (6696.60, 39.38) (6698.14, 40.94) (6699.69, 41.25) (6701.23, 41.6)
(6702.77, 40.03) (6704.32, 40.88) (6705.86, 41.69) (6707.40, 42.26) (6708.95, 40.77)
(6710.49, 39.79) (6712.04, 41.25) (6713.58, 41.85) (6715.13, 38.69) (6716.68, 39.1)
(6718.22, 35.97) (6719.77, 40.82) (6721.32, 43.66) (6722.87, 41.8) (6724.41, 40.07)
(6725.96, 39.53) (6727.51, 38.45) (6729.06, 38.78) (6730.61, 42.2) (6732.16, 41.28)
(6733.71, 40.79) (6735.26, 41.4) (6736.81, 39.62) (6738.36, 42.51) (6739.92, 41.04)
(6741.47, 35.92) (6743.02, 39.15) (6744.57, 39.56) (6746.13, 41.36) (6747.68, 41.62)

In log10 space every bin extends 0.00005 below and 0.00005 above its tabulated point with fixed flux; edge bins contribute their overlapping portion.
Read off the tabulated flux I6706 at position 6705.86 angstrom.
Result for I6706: 41.69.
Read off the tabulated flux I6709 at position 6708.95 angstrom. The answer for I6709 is 40.77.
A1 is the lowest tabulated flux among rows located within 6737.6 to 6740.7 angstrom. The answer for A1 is 41.04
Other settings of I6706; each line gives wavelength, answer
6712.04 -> 41.25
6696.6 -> 39.38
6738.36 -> 42.51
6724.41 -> 40.07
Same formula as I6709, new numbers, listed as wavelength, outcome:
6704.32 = 40.88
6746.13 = 41.36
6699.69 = 41.25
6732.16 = 41.28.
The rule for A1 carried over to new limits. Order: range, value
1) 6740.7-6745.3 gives 35.92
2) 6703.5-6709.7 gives 40.77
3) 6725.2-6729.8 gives 38.45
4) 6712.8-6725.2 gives 35.97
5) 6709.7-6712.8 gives 39.79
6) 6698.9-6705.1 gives 40.03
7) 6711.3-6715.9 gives 38.69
